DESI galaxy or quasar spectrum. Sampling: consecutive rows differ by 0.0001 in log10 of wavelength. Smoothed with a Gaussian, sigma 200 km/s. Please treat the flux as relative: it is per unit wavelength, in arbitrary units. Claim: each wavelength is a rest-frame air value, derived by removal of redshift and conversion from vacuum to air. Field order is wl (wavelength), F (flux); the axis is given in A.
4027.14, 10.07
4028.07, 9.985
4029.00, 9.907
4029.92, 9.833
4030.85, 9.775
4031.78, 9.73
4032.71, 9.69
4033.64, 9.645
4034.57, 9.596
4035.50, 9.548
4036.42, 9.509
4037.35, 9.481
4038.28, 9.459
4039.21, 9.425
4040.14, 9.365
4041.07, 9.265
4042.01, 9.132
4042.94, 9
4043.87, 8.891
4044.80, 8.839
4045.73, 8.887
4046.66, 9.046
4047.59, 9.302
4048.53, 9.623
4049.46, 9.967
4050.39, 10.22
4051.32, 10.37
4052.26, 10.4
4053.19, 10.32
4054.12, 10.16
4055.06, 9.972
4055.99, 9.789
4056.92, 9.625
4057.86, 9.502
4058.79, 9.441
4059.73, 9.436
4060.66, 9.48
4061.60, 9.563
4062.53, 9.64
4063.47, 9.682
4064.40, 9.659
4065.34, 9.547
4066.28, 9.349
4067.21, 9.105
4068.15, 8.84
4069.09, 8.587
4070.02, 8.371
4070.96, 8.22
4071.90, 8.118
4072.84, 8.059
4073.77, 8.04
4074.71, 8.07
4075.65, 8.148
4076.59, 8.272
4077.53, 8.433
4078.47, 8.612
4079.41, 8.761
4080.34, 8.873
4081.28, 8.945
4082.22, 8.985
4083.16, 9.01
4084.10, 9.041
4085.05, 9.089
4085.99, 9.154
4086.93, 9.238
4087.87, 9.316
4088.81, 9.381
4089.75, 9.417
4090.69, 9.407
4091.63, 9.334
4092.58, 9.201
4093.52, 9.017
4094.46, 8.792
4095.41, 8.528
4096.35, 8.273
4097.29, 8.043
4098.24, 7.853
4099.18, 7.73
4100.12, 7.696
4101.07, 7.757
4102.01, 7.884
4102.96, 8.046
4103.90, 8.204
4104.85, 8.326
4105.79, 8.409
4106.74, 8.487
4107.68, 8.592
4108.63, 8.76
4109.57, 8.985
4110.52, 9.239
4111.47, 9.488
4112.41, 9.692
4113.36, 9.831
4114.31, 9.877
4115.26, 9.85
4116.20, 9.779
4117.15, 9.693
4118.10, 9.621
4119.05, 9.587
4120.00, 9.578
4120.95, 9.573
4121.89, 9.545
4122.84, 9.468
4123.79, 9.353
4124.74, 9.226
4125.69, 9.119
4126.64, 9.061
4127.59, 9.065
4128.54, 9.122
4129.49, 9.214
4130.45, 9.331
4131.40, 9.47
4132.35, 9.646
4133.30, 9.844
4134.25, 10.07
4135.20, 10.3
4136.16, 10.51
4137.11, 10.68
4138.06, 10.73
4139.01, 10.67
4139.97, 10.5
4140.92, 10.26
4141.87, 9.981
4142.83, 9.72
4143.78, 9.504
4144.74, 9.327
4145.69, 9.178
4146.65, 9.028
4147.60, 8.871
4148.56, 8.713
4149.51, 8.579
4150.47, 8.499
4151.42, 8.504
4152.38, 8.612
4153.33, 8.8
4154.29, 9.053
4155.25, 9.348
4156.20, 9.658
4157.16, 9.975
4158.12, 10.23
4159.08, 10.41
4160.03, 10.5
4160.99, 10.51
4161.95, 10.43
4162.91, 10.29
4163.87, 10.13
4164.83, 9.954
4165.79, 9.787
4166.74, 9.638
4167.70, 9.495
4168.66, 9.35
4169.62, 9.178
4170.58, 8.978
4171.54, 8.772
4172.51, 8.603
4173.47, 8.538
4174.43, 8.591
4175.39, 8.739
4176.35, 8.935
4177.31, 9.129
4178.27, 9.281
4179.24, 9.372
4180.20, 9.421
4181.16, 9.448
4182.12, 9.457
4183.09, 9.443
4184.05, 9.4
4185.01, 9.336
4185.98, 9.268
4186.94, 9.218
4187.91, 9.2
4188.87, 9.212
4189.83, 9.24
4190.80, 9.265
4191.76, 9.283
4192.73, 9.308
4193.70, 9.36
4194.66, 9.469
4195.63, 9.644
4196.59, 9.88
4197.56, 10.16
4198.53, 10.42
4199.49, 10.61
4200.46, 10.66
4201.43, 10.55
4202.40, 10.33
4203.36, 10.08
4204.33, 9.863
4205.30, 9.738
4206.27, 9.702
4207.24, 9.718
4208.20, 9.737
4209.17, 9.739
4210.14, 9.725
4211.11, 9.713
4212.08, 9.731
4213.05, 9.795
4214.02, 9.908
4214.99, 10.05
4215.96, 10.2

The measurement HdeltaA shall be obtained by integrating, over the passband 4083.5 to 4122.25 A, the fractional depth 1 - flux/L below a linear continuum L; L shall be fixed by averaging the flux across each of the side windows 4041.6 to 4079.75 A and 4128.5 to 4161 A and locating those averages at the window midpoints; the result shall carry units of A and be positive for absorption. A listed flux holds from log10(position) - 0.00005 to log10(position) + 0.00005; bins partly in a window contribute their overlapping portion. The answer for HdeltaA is 1.9 A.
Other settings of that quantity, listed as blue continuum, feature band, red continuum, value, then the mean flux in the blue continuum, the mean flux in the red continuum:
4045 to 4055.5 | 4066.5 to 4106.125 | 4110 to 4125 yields 4.5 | 9.81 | 9.59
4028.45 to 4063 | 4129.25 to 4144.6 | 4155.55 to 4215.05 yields -0.6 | 9.59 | 9.64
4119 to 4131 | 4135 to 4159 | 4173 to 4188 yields -0.8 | 9.32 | 9.17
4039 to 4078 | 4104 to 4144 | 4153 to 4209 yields -0.6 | 9.21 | 9.59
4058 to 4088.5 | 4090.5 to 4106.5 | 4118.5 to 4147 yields 1.5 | 8.92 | 9.69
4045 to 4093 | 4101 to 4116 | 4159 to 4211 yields 0.7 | 9.19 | 9.6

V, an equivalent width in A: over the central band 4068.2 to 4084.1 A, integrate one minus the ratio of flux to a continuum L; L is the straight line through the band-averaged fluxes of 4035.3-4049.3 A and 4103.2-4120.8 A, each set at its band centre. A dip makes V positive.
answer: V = 1.3 A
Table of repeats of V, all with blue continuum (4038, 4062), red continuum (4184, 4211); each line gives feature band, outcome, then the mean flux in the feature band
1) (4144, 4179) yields 1.3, 9.32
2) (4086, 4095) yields 0.4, 9.22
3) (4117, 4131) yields 0.4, 9.36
